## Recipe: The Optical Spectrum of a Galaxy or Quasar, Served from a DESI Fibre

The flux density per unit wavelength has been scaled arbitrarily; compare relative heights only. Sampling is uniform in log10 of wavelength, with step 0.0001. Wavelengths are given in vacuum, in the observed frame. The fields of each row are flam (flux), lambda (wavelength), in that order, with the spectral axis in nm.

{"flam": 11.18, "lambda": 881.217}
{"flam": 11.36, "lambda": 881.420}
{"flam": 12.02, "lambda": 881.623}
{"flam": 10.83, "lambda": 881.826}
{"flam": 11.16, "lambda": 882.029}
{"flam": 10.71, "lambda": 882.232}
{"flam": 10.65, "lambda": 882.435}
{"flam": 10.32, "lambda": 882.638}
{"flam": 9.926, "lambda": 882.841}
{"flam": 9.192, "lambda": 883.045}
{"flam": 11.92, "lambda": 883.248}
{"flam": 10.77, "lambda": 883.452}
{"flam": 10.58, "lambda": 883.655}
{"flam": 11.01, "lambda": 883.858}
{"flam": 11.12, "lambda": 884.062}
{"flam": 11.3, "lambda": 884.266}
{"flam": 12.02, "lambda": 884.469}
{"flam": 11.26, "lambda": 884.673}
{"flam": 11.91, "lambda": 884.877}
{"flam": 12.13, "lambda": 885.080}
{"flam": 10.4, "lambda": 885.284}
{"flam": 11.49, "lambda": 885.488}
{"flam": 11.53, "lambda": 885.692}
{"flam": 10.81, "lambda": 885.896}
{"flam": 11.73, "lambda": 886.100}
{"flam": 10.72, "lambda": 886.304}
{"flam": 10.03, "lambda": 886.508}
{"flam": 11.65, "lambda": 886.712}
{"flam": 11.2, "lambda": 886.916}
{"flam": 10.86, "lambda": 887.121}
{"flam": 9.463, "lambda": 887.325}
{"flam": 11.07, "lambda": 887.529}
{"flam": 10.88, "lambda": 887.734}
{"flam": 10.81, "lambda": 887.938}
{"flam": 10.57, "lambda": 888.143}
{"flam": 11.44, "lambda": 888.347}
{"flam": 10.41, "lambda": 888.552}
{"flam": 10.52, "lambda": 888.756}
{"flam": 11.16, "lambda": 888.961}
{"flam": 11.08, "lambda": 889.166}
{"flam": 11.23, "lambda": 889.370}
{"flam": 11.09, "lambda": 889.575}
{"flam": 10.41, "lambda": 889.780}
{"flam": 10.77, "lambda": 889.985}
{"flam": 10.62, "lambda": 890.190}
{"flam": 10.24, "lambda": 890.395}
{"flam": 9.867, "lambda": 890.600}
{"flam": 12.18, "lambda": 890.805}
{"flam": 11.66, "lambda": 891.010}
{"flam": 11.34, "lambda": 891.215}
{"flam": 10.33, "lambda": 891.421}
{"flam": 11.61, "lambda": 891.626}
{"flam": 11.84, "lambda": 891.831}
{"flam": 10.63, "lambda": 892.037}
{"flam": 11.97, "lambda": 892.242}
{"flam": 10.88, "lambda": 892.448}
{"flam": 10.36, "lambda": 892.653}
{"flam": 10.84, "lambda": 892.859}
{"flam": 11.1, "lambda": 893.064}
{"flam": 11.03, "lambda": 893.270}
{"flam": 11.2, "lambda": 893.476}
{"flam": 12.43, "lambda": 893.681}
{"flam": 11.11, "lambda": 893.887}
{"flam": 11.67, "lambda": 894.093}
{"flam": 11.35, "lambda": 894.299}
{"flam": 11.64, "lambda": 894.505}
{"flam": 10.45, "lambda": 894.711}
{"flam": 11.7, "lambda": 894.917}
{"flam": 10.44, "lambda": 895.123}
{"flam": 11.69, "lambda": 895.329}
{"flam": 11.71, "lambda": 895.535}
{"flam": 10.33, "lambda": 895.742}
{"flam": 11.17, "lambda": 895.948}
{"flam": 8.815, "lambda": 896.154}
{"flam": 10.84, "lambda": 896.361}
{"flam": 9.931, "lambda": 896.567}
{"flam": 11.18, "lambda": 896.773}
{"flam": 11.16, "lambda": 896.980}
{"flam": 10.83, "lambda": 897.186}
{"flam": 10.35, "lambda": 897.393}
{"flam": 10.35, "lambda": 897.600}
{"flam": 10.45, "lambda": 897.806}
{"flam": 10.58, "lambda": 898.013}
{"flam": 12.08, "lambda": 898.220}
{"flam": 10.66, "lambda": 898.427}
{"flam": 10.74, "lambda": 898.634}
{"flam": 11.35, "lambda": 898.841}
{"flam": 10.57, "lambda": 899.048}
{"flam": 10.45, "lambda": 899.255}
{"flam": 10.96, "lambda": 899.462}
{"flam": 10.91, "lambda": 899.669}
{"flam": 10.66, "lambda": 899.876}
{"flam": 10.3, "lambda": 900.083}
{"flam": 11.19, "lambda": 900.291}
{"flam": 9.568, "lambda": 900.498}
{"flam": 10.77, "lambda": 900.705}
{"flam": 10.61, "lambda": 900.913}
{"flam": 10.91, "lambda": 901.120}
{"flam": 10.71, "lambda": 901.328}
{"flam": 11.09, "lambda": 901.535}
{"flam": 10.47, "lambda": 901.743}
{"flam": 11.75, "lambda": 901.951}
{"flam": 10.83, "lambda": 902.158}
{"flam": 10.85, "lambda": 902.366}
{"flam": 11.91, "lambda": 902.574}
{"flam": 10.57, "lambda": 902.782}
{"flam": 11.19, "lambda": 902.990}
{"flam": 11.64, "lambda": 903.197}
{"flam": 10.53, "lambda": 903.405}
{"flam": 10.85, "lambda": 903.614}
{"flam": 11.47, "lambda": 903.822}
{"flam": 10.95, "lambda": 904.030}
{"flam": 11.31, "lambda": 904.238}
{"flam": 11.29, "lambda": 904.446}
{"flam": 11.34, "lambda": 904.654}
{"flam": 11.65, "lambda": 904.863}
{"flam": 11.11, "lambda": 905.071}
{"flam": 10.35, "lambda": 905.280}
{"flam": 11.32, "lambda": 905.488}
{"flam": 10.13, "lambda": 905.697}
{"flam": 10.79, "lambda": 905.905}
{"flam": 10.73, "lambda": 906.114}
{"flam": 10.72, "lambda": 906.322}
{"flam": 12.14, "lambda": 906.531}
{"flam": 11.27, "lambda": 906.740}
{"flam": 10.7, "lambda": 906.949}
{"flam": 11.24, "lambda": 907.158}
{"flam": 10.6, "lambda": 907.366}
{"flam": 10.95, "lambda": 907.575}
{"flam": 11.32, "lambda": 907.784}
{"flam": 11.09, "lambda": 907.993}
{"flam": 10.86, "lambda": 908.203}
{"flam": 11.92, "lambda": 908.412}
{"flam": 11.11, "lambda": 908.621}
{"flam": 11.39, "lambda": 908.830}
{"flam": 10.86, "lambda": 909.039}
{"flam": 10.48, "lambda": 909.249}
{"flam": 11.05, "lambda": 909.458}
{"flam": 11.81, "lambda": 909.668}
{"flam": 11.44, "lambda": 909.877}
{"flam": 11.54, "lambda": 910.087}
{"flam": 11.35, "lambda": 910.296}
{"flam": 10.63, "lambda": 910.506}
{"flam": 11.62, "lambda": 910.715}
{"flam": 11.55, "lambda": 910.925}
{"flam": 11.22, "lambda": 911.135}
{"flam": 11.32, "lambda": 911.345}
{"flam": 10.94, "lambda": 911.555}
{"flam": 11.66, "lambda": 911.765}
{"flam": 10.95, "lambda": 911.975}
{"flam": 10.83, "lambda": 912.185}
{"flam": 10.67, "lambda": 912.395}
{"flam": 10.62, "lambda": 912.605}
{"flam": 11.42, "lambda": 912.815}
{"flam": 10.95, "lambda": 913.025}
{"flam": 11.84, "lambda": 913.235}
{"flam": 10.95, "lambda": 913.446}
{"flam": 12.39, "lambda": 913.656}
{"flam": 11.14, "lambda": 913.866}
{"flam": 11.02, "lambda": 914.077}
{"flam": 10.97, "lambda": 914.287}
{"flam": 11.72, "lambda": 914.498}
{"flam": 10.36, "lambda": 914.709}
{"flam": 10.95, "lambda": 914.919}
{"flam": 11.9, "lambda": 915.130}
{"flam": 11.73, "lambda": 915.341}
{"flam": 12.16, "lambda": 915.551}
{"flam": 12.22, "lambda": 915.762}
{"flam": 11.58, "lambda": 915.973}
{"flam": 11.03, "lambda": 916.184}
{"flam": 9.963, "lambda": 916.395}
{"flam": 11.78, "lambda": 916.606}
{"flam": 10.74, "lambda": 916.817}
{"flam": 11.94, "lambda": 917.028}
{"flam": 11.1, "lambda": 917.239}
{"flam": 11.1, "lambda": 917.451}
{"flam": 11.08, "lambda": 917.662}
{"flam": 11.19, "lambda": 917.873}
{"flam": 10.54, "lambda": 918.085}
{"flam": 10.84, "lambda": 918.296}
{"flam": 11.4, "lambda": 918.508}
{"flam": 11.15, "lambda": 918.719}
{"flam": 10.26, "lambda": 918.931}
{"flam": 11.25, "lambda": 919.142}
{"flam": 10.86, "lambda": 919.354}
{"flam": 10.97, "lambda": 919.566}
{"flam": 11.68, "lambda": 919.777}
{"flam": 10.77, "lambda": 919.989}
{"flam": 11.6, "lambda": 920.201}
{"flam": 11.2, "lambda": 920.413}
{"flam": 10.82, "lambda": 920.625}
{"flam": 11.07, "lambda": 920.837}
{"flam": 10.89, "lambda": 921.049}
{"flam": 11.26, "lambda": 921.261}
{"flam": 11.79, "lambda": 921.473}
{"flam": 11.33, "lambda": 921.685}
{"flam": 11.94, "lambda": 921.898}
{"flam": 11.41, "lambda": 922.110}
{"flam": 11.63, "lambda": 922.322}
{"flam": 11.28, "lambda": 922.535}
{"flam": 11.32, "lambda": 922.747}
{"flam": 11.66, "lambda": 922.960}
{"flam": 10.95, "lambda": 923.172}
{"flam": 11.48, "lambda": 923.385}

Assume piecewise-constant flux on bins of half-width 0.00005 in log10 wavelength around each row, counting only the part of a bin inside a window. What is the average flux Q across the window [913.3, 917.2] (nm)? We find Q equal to 11.4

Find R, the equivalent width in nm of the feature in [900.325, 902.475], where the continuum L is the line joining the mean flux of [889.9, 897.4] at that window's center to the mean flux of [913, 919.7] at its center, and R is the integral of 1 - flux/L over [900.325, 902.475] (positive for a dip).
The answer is 0.06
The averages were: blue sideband 11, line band 10.8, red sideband 11.2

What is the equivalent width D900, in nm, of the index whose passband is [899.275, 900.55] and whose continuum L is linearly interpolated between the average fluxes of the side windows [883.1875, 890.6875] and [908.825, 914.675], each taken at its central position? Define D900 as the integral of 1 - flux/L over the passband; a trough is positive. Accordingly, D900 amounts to 0.05 nm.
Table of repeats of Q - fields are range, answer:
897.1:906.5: 10.9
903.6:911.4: 11.1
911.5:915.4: 11.2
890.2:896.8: 11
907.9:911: 11.2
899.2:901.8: 10.7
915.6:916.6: 11.3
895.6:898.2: 10.6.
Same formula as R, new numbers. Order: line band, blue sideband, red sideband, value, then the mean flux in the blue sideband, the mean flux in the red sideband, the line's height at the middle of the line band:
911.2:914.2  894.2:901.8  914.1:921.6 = -0.03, 10.8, 11.2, 11.1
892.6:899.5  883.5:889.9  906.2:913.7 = 0.10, 11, 11.2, 11.1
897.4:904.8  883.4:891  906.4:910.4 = 0.15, 11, 11.2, 11.1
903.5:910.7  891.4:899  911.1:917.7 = 0.03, 11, 11.3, 11.2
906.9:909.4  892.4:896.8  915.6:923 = 0.02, 11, 11.2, 11.1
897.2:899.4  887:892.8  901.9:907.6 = 0.05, 10.9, 11.1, 11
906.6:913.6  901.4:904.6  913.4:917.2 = 0.06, 11.1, 11.4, 11.3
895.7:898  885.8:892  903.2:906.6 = 0.10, 10.9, 11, 11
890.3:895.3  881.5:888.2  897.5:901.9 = -0.15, 11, 10.7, 10.9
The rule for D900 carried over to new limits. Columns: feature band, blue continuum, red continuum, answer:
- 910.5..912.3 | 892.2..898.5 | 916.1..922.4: -0.021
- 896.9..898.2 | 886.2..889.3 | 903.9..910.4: 0.031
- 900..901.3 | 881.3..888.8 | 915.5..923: 0.061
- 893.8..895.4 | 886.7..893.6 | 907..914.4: -0.036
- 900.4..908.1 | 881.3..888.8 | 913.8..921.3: 0.067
